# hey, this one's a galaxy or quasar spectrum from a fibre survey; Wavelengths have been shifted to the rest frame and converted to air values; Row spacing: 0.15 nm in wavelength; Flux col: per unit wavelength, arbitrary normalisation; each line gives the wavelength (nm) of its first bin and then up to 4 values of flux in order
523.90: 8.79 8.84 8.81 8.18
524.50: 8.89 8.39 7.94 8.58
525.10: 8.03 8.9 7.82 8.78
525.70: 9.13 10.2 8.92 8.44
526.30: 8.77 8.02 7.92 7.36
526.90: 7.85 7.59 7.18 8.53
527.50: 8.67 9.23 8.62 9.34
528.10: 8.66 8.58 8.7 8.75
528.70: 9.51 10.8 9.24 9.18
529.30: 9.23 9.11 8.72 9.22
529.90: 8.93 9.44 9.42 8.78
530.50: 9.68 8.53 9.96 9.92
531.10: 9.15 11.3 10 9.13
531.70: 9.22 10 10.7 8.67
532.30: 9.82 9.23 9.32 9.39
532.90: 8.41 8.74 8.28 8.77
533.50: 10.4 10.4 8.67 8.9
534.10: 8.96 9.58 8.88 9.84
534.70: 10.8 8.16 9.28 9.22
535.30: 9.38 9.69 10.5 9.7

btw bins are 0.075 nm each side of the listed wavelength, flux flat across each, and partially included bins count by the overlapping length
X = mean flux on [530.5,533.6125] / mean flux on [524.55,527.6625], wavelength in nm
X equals 1.13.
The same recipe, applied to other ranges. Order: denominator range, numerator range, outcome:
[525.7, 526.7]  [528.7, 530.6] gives 1.07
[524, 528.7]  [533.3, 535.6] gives 1.11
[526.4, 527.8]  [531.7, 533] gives 1.17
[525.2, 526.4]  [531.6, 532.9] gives 1.07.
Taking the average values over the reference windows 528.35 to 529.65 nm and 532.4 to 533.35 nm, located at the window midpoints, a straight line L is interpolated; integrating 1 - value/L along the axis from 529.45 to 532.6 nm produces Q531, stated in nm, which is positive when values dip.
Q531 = -0.14 nm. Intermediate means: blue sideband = 9.27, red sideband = 8.88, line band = 9.48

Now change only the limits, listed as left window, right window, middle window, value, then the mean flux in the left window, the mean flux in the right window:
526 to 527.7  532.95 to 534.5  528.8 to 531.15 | -0.19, 8.16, 9.16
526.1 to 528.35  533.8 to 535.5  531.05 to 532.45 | -0.13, 8.32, 9.3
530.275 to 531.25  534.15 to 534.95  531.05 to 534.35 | 0.02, 9.49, 9.43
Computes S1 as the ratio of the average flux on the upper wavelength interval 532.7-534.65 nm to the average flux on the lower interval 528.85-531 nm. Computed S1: 0.99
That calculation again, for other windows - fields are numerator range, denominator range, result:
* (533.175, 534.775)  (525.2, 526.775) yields 1.10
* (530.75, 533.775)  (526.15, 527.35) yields 1.21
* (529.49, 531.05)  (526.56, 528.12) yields 1.12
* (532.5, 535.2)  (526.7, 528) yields 1.12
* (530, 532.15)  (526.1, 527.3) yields 1.22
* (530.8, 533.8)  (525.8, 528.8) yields 1.11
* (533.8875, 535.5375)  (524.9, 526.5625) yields 1.08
